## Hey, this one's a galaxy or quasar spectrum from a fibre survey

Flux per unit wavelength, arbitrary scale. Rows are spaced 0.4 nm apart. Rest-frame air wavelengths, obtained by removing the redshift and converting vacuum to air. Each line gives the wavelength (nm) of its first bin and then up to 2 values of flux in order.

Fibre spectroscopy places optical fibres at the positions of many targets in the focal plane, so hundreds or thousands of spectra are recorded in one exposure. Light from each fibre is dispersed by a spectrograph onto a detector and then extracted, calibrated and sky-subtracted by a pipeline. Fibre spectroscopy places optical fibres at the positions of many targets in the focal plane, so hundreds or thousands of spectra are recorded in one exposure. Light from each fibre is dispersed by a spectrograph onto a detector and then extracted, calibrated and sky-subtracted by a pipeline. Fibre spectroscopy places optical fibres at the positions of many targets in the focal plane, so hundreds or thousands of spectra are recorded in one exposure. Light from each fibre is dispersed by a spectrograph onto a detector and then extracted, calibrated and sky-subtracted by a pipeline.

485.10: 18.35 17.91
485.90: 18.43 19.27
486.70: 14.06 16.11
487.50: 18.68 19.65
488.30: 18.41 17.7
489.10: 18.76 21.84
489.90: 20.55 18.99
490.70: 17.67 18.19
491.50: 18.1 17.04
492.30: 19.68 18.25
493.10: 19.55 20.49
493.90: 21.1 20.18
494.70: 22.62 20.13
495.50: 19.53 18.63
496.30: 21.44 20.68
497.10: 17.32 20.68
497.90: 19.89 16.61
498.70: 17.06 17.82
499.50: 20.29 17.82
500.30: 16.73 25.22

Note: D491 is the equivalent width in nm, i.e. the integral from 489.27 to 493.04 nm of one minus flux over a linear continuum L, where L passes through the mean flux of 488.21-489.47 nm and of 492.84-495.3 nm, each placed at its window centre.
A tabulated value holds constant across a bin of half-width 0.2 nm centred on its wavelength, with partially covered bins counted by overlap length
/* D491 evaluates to 0.12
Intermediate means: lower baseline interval 18.8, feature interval 18.9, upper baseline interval 20.6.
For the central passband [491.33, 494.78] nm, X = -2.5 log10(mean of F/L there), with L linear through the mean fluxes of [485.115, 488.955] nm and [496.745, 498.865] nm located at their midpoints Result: -0.08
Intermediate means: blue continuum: 17.8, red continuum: 18.5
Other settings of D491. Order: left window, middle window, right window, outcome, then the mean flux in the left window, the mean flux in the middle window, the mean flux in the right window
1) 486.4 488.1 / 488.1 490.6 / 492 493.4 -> -0.19 nm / 17.3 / 19.3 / 19.1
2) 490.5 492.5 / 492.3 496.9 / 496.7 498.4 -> -0.41 nm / 18.1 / 20.2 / 19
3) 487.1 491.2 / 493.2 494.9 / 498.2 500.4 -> -0.24 nm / 18.9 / 21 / 17.8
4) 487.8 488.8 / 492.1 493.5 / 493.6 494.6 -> 0.07 nm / 18.6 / 19.3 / 20.8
